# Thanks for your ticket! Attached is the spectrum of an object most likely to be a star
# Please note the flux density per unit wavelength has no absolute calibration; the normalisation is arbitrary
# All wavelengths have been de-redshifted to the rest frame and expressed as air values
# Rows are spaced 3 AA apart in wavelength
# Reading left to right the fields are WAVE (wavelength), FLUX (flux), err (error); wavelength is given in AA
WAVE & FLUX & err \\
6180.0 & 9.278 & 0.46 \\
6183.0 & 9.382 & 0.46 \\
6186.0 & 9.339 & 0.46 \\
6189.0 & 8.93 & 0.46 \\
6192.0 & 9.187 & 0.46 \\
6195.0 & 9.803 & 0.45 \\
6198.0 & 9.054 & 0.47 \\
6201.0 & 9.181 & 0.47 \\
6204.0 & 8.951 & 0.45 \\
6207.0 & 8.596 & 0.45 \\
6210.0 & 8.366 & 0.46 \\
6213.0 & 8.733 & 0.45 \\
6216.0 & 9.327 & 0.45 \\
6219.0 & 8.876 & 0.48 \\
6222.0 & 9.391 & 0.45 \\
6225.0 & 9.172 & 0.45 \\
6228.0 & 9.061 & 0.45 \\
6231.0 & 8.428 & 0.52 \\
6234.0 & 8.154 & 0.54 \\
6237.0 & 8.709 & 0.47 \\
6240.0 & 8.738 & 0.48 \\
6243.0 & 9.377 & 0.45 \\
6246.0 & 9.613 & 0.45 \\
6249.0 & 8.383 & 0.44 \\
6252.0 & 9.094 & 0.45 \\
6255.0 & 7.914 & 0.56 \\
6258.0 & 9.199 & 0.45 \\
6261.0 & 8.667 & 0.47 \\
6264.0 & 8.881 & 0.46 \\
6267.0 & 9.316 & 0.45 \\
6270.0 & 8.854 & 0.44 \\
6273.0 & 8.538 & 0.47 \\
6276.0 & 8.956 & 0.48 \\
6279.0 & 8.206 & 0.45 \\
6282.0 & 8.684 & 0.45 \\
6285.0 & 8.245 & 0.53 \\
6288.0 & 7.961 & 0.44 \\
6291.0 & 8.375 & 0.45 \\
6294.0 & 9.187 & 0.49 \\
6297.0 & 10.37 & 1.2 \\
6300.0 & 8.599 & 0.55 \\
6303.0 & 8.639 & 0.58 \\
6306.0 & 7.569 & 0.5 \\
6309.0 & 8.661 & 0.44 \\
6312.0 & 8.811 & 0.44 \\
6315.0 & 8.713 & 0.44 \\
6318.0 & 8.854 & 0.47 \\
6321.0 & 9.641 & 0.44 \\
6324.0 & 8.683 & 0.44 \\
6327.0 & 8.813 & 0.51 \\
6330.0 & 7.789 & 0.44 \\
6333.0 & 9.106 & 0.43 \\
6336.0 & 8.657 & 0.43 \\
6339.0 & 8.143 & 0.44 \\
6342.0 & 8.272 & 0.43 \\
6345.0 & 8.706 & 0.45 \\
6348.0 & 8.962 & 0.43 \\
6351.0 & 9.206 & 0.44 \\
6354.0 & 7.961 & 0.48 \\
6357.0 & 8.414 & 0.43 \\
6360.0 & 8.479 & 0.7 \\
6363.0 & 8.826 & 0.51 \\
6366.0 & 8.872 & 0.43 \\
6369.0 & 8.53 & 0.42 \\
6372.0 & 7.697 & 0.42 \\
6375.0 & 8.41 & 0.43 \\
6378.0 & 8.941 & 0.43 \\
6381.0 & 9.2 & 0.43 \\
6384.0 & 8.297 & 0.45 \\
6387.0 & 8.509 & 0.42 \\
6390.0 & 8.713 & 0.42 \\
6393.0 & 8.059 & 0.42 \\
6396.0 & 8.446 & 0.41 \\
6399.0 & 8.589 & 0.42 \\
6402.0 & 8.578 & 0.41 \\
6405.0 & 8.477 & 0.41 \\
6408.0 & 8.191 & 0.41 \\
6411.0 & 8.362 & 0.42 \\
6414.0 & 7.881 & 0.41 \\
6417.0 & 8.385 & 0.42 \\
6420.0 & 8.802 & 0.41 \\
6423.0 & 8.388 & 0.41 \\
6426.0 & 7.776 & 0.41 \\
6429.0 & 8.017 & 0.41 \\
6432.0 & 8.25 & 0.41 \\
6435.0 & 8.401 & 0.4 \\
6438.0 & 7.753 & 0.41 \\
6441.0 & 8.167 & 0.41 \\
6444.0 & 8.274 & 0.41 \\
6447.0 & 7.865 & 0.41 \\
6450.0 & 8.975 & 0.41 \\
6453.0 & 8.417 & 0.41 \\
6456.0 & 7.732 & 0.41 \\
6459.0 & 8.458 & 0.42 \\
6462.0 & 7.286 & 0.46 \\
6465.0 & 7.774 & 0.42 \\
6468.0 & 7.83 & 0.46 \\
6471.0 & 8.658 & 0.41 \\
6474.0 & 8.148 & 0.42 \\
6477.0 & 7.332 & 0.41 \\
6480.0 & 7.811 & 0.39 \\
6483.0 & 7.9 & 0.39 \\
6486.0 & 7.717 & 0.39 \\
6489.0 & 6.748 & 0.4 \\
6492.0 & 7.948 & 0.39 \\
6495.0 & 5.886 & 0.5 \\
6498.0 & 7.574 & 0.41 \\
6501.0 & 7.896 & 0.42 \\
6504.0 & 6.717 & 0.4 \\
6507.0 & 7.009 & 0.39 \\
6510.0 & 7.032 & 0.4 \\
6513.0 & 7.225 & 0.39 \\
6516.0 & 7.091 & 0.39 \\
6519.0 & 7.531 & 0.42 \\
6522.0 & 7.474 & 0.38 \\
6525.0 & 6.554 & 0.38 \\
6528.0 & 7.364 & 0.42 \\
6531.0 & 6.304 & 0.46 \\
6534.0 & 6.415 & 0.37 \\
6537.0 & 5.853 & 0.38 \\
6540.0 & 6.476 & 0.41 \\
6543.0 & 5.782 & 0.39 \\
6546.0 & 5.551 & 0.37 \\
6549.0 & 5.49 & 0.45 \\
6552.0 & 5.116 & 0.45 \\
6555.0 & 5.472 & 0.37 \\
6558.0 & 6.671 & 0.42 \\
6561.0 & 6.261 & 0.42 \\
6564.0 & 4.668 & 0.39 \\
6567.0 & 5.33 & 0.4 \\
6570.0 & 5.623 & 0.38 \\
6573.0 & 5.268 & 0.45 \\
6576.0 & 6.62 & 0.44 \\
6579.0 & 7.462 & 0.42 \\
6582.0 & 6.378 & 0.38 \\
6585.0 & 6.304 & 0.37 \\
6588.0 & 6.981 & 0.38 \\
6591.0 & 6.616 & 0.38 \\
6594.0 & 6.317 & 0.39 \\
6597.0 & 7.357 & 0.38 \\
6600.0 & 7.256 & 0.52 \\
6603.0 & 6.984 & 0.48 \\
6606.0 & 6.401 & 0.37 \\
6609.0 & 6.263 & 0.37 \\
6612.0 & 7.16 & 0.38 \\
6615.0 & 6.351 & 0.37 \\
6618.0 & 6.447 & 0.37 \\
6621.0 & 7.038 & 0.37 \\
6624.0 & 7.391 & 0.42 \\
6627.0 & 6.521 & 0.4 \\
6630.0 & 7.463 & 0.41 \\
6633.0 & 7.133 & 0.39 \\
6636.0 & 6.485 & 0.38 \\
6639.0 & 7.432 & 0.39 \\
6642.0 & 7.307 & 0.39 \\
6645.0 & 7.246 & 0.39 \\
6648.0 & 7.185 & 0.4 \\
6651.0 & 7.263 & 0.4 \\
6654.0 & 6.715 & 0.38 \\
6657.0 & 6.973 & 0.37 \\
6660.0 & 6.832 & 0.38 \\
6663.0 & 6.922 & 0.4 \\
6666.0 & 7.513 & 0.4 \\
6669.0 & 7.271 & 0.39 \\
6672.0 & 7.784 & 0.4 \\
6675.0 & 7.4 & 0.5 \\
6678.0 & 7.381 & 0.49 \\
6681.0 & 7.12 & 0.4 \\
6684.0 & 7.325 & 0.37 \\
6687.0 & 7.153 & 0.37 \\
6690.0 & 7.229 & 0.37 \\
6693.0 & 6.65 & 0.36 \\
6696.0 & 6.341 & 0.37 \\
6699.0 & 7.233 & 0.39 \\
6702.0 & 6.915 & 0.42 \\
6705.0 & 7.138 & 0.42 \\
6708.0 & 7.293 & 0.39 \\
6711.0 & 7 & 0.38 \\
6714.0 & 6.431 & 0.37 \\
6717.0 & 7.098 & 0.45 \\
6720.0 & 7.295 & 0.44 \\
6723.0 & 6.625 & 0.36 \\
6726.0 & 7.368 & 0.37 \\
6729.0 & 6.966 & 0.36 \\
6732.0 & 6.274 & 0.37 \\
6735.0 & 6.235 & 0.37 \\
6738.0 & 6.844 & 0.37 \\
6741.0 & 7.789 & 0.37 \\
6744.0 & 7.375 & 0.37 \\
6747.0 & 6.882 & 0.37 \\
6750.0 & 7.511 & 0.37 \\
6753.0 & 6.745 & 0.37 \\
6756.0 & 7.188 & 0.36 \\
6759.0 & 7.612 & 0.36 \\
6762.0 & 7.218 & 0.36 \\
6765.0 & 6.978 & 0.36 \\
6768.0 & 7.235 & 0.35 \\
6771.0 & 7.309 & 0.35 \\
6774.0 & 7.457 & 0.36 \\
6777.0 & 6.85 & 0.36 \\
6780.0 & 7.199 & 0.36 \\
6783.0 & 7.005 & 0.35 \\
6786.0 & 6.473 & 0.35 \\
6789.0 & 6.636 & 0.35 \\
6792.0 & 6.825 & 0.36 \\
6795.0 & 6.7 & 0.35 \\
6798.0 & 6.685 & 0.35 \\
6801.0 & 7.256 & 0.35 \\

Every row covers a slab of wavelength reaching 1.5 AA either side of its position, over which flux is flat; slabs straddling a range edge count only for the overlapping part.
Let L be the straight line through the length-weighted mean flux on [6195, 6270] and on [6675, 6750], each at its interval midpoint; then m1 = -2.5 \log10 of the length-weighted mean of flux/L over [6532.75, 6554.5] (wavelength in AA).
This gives 0.31 mag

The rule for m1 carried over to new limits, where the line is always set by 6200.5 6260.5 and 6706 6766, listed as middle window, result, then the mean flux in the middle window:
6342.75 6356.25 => -0.031 mag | 8.67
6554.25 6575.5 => 0.327 mag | 5.67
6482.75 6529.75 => 0.095 mag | 7.21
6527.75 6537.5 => 0.204 mag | 6.44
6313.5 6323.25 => -0.062 mag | 9.04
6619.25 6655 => 0.044 mag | 7.1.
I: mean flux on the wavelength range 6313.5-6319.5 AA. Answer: 8.78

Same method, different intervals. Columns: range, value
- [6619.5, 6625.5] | 7.21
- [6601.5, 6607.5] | 6.69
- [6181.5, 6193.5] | 9.21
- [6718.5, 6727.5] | 7.1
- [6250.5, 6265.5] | 8.75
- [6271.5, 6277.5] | 8.75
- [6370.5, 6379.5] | 8.35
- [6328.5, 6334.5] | 8.45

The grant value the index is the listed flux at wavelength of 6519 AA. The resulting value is 7.531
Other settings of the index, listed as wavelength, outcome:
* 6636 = 6.485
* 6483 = 7.9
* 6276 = 8.956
